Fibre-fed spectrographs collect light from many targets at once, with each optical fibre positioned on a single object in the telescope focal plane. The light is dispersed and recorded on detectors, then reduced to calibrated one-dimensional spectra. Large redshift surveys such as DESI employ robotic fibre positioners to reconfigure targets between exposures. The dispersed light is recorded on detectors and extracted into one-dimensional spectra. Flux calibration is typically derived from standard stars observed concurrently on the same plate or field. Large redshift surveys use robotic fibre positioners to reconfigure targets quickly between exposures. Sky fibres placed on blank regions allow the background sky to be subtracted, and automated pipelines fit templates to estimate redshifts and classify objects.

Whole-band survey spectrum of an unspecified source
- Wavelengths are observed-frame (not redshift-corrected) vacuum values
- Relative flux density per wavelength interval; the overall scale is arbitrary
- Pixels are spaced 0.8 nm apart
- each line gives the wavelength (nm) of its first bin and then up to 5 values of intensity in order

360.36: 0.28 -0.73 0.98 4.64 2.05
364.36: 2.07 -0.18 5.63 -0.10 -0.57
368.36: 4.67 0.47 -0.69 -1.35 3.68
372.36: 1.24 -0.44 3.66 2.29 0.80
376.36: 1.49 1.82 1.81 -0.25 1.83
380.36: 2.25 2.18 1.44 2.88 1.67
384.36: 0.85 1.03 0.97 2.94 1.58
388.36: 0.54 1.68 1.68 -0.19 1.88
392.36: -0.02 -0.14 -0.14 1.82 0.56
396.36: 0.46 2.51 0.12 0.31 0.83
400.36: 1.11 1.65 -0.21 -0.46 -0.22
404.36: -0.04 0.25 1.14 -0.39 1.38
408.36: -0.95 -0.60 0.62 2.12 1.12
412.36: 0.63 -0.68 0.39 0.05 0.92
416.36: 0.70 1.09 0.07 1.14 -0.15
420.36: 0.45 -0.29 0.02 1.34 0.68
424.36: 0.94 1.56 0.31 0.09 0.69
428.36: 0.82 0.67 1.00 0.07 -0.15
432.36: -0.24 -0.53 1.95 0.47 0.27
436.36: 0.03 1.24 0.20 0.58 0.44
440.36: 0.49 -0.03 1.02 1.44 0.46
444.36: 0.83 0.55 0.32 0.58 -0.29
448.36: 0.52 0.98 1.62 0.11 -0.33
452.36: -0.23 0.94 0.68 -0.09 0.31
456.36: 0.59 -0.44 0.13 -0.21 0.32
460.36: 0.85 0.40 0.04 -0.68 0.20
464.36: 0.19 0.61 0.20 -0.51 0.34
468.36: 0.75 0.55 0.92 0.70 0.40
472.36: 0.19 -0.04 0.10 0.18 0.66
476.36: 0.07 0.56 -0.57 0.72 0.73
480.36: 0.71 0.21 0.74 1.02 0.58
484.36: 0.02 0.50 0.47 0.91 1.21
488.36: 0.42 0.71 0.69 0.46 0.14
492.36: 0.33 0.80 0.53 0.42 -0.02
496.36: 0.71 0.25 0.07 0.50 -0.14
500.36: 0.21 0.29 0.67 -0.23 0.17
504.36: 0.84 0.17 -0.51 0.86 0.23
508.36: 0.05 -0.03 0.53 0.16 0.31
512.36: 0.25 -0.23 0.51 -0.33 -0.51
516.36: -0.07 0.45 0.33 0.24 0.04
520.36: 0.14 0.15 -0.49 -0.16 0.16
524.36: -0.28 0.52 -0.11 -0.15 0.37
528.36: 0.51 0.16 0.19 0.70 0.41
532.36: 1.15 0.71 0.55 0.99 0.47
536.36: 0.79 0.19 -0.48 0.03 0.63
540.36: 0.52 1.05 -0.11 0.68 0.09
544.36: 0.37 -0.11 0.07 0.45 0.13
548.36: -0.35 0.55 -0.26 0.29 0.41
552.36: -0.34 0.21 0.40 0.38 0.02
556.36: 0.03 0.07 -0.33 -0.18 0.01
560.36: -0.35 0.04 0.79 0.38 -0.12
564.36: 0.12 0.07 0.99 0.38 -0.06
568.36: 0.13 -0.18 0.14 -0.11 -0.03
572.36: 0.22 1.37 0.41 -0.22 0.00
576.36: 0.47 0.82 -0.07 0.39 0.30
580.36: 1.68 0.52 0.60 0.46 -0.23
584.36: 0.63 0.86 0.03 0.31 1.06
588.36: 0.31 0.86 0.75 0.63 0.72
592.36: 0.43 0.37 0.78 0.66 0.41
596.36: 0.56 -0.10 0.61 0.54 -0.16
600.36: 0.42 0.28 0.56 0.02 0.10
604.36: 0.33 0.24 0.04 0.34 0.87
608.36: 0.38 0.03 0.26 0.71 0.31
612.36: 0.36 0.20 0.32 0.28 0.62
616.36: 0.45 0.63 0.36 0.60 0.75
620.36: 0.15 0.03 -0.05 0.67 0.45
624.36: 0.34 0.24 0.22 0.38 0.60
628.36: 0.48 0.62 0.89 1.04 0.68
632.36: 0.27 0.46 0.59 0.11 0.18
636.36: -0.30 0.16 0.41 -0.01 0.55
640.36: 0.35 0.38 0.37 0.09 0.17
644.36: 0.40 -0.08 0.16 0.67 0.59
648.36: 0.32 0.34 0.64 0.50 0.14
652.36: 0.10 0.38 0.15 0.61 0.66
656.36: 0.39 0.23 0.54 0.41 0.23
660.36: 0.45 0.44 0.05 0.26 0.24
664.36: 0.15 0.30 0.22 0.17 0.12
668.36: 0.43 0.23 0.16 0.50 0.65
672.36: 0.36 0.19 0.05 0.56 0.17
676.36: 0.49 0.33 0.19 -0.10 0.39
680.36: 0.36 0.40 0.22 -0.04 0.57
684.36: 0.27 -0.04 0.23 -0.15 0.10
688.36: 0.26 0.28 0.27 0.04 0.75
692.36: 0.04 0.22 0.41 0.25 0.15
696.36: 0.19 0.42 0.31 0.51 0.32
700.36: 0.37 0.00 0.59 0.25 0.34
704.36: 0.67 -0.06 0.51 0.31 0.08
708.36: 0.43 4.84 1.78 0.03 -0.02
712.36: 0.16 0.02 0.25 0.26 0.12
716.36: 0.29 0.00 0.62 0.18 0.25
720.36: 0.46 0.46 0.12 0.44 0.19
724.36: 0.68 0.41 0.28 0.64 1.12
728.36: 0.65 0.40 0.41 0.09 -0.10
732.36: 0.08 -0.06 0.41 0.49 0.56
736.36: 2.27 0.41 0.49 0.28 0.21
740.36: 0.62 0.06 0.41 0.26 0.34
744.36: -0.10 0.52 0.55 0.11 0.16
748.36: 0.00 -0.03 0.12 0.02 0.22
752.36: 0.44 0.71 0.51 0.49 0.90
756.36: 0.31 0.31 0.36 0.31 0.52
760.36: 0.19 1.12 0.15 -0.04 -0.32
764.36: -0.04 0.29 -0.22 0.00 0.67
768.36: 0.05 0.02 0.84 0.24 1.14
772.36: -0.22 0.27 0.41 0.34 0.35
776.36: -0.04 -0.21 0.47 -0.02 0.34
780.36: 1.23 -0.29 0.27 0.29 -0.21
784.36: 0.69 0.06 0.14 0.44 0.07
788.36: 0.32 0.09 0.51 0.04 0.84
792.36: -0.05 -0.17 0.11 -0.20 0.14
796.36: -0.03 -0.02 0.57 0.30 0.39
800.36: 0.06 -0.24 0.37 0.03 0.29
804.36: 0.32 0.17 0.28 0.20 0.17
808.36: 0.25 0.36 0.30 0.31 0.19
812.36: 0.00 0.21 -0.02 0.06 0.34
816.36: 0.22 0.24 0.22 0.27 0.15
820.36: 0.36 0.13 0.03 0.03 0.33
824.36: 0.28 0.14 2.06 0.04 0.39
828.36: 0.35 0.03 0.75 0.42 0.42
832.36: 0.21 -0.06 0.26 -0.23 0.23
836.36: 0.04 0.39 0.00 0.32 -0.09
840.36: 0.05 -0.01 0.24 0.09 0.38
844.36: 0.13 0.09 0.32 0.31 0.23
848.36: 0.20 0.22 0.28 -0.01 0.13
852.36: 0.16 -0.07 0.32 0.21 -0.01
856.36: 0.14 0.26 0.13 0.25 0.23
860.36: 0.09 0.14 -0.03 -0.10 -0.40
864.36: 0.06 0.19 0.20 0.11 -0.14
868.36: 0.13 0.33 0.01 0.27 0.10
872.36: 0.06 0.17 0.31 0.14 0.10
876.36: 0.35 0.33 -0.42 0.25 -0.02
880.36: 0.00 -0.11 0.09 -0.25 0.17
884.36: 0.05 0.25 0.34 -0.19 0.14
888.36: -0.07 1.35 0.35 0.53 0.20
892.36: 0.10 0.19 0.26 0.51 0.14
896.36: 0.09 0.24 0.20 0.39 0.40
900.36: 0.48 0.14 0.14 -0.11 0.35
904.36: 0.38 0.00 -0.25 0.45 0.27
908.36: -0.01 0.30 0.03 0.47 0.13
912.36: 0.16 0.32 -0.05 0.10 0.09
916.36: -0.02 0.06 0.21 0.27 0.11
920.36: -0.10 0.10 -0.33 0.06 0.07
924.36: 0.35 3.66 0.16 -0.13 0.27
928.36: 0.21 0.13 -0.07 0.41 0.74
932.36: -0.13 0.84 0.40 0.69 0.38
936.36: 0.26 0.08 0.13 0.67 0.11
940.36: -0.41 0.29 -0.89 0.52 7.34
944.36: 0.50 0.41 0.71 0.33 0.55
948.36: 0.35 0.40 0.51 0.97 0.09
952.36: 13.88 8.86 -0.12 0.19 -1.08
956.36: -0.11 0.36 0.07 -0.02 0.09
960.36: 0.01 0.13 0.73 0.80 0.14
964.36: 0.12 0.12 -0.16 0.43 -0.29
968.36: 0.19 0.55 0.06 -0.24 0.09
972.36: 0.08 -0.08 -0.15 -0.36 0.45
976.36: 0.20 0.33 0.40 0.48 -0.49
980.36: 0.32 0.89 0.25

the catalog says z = 0.90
